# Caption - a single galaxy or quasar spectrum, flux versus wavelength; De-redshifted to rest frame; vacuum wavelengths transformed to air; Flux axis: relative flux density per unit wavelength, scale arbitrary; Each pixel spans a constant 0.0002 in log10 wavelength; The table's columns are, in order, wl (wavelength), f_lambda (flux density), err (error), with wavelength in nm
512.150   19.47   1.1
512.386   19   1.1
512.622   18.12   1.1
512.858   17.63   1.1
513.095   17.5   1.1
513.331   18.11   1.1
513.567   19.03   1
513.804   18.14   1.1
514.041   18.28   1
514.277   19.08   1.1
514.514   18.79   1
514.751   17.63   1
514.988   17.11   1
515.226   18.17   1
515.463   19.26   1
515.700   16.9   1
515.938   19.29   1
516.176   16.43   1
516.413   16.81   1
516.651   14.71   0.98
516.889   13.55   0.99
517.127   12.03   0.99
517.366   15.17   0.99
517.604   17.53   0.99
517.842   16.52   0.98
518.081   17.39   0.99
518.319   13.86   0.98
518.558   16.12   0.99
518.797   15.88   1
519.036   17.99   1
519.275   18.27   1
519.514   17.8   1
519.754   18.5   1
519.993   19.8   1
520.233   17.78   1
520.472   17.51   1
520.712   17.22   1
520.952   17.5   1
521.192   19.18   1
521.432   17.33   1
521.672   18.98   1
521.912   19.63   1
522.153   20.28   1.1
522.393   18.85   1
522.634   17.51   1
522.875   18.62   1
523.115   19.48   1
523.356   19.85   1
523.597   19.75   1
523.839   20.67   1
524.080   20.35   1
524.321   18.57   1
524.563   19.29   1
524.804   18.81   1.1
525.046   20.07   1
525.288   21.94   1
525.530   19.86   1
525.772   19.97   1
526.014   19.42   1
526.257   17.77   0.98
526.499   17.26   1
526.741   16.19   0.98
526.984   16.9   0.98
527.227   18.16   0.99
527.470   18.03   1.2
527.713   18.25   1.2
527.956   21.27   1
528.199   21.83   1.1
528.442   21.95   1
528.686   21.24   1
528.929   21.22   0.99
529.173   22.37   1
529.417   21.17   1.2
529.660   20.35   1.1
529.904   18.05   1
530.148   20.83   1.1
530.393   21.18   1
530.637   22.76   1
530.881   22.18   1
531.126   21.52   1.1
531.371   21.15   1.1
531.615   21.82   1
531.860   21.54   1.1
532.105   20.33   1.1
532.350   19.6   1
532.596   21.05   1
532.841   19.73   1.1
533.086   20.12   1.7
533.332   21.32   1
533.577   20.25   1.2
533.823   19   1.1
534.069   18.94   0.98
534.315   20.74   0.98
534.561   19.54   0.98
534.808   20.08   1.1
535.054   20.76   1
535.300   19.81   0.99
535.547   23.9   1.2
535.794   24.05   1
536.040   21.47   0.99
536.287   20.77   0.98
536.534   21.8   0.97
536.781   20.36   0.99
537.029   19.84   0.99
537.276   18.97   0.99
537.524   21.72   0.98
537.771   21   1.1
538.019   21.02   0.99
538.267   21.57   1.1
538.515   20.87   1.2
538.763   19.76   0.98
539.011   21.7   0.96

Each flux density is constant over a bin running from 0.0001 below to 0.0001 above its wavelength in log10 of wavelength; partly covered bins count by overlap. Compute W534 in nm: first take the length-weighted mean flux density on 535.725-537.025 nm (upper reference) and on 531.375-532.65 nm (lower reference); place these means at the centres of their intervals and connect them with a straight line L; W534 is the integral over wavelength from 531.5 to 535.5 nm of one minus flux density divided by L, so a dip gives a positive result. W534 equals 0.13 nm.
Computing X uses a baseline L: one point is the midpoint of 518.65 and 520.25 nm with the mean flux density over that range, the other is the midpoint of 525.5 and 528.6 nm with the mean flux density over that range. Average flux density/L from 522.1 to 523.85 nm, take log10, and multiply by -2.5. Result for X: -0.05 mag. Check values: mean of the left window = 18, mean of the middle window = 19.3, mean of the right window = 19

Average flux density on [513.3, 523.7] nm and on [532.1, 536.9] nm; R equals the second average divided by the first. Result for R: 1.2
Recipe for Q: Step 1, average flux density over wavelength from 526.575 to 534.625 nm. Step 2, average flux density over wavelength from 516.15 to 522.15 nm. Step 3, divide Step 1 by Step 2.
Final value 1.19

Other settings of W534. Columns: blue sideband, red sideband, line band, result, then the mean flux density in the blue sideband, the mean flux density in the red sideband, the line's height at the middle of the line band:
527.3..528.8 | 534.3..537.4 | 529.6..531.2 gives -0.04 nm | 20.3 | 20.9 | 20.5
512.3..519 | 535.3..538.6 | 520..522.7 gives -0.03 nm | 17.1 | 21.3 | 18.2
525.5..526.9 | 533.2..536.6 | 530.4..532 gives -0.16 nm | 18.3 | 20.9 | 19.8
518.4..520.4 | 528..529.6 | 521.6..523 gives -0.01 nm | 17.7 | 21.6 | 18.9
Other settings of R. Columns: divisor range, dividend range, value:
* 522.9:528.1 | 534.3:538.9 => 1.09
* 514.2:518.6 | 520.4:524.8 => 1.14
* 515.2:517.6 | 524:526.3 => 1.21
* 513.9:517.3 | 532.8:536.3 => 1.22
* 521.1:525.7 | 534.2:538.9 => 1.08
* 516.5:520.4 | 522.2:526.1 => 1.19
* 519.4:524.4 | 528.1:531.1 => 1.13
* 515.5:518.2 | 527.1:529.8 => 1.27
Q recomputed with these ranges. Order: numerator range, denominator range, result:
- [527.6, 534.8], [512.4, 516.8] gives 1.16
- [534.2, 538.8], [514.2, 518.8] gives 1.26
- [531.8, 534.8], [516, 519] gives 1.29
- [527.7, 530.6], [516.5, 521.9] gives 1.24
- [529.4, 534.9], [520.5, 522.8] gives 1.11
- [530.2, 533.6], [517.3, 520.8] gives 1.23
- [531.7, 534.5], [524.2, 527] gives 1.07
